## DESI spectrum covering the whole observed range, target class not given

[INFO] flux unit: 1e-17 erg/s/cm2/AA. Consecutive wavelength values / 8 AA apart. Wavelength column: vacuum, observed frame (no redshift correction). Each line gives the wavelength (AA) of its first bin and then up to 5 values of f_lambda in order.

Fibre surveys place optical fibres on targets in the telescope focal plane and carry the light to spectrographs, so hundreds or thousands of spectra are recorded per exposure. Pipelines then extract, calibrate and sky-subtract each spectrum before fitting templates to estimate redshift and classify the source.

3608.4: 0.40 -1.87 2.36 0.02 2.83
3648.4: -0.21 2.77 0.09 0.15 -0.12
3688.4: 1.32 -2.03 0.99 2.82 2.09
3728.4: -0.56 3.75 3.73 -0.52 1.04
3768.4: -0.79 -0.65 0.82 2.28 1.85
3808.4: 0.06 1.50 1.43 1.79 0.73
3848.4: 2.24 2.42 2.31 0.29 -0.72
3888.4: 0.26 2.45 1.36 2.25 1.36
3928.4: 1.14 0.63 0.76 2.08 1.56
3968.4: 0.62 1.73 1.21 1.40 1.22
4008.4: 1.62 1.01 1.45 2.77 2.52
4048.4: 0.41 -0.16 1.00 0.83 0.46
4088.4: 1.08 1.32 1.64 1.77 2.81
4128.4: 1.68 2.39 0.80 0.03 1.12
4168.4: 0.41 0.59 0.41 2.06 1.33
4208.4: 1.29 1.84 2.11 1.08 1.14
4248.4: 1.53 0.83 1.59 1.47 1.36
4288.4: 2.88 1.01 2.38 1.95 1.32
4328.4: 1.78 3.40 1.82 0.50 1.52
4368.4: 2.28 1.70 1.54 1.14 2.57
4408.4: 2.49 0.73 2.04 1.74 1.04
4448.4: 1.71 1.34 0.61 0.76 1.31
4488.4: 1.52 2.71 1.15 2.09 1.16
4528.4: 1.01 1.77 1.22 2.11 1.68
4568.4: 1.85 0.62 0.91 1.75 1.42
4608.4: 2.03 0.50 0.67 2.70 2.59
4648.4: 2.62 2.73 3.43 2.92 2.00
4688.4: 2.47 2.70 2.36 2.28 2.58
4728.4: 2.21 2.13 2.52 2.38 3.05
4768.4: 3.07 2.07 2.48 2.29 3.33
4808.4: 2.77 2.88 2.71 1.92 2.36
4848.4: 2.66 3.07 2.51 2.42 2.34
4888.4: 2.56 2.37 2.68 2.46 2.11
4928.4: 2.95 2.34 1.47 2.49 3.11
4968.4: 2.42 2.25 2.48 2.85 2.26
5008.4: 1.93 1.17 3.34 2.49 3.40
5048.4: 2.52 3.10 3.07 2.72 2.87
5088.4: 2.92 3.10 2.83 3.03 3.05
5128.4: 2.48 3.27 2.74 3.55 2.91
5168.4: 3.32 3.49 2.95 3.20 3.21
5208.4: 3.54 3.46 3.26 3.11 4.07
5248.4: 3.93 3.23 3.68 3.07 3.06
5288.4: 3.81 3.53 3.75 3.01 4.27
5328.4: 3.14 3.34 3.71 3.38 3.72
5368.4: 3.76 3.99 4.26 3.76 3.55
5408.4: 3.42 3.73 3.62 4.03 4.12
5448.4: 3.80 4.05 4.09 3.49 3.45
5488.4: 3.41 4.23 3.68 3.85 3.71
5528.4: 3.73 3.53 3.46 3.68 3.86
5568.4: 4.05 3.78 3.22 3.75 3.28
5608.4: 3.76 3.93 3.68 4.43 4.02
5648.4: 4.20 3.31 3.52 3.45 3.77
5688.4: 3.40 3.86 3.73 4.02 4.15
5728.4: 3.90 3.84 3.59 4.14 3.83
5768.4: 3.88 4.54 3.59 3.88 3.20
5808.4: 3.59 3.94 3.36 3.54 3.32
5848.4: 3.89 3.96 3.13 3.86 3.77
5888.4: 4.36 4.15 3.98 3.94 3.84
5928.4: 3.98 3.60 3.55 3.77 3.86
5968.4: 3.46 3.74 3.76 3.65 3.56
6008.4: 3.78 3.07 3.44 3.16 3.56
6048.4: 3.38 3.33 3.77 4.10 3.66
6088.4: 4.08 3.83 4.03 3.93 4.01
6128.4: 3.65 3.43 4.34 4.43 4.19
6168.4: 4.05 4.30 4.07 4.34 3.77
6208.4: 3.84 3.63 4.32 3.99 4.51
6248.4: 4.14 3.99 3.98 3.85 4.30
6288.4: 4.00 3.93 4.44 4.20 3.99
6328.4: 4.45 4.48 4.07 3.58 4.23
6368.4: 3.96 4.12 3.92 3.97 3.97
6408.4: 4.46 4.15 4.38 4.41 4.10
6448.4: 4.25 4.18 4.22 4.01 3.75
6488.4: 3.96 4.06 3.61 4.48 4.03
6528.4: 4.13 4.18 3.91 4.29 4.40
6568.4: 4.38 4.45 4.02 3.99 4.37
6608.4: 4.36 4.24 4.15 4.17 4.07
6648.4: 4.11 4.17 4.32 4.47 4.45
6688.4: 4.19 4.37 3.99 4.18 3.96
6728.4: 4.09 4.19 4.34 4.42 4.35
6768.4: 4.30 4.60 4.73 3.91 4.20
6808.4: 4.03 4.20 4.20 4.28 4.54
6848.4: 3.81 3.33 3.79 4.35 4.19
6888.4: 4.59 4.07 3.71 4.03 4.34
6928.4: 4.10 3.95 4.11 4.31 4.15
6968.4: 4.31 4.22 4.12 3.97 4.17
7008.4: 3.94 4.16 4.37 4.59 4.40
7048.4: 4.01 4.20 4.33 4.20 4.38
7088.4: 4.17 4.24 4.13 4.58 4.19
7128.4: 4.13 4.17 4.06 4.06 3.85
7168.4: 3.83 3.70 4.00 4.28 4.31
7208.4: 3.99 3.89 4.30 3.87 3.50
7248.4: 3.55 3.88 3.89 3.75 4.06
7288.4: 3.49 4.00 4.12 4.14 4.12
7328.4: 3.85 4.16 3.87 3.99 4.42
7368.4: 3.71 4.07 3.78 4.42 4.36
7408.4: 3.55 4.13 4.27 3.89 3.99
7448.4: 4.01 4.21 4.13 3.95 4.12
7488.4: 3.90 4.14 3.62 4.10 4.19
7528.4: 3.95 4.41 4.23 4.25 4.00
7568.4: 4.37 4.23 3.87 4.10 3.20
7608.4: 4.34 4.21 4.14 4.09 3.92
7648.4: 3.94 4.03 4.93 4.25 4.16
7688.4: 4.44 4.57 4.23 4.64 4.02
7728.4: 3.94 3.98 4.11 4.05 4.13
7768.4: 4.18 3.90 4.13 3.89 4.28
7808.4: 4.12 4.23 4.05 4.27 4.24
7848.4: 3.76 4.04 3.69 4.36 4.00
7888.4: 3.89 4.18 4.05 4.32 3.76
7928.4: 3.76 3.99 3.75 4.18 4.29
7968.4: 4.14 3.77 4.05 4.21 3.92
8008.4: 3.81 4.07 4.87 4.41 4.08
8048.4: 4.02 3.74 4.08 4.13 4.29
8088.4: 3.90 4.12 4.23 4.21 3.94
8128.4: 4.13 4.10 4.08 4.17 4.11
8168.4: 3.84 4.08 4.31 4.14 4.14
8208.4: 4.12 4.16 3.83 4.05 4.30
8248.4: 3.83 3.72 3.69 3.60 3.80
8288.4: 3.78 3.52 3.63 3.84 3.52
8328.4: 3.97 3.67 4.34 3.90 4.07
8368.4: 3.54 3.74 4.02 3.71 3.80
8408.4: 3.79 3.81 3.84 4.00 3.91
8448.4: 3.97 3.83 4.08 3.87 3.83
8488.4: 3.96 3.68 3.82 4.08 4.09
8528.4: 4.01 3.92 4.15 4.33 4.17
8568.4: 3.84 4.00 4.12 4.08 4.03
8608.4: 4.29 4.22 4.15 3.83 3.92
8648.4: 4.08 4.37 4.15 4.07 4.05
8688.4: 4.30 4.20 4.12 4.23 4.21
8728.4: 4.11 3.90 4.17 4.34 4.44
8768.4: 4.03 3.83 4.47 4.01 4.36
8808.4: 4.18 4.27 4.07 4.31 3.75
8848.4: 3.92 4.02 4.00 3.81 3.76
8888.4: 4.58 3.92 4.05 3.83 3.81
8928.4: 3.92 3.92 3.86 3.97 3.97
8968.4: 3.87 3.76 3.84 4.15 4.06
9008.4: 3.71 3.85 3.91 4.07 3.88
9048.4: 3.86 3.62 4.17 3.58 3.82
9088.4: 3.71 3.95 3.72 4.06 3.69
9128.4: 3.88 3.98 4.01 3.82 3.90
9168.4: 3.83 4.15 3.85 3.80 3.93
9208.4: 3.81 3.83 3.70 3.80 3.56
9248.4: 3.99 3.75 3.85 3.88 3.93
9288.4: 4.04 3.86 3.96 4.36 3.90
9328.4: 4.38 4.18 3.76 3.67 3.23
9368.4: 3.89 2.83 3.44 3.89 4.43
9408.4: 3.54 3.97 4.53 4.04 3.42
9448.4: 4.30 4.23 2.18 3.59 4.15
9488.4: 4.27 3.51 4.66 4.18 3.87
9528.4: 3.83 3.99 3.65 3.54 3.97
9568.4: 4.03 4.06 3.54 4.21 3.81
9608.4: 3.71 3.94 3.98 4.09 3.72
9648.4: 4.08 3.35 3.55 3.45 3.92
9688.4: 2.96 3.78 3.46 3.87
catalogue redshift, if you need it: 0.16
